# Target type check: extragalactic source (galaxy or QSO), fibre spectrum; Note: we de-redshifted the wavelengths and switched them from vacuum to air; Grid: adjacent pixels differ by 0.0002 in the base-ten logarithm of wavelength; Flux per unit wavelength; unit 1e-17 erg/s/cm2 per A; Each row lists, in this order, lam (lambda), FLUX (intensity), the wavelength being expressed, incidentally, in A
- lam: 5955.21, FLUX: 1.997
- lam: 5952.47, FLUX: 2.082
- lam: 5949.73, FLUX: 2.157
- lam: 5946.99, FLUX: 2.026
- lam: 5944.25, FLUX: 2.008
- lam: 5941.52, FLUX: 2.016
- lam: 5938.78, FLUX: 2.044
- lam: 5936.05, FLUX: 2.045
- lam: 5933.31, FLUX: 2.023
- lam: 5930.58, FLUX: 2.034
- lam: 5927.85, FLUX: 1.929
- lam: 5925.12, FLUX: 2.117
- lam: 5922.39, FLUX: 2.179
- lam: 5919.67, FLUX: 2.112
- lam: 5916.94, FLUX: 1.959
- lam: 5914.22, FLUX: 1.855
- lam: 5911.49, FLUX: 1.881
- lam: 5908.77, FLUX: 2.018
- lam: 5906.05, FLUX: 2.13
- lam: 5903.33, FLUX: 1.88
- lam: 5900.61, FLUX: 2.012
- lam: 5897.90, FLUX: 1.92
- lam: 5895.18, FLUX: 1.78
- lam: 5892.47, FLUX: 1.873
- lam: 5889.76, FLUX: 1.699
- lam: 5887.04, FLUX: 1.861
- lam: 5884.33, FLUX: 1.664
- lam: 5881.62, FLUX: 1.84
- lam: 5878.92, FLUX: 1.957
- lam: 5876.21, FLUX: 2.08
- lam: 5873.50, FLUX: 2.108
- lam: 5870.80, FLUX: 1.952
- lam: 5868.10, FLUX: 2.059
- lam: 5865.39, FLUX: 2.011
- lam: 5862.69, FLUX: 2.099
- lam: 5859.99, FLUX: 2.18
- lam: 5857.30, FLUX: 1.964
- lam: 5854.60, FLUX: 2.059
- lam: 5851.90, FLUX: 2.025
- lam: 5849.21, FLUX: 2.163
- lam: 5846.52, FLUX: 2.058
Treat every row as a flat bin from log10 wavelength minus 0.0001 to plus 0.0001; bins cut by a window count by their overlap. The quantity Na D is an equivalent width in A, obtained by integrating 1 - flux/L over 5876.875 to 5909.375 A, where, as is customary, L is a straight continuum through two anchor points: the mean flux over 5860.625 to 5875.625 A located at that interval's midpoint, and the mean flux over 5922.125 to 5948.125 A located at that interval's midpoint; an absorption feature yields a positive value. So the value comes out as 2.5 A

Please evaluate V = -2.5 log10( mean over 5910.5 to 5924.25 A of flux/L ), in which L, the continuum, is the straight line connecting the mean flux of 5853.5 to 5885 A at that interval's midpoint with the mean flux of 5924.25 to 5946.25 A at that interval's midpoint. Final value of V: 0.008 mag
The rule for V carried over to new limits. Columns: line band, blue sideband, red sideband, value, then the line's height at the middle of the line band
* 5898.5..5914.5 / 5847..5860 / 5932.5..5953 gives 0.05 mag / 2.06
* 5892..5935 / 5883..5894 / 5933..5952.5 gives -0.05 mag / 1.9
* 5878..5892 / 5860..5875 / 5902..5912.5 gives 0.12 mag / 2.02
